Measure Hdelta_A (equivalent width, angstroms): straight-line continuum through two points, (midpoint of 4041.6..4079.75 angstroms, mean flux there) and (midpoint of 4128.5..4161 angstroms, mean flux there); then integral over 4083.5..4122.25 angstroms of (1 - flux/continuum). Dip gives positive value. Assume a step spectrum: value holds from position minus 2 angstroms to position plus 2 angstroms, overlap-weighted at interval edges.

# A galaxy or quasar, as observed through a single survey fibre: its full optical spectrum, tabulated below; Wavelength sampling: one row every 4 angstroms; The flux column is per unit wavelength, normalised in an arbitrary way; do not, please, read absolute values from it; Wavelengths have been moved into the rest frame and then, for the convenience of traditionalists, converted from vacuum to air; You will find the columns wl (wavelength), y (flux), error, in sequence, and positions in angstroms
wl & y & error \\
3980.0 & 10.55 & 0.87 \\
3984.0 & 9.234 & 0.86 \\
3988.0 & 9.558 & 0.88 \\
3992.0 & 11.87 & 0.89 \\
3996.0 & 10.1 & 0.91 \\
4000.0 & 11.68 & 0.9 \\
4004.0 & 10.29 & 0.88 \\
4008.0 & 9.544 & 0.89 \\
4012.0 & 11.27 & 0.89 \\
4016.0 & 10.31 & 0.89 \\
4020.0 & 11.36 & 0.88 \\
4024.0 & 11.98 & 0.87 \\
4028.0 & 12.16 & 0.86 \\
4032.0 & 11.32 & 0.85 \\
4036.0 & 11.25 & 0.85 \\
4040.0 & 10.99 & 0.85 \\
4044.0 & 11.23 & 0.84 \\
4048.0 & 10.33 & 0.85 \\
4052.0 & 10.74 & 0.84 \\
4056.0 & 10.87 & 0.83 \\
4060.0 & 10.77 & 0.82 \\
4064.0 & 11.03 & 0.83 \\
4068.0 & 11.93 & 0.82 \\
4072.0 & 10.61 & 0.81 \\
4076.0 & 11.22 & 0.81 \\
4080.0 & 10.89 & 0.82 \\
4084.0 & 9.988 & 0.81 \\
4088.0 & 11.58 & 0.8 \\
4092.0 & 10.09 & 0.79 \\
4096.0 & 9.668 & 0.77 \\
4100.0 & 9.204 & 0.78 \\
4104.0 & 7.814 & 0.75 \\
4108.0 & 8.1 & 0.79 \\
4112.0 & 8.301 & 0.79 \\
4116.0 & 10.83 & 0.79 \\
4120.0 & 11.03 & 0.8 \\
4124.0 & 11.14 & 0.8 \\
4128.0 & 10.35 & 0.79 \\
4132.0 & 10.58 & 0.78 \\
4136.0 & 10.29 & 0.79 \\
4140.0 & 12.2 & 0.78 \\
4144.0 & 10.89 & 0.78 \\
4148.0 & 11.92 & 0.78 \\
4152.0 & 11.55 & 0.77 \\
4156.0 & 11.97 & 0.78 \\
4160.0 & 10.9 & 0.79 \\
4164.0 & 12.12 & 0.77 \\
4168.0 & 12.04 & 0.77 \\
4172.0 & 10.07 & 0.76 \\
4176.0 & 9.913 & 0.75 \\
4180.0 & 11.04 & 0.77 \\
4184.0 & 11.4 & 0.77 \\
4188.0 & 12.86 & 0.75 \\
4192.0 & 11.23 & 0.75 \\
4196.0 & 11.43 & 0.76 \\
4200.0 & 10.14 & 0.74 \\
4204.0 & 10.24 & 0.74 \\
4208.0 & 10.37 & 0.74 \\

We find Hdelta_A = 5.1 angstroms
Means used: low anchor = 11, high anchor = 11.3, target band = 9.66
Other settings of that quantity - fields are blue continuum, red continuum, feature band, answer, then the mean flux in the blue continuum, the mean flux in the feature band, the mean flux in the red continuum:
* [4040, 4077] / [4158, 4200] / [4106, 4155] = 2.2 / 11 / 10.6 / 11.2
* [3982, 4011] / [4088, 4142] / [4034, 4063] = -1.9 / 10.4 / 10.9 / 10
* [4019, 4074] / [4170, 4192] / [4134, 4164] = -0.9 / 11.2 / 11.4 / 11.1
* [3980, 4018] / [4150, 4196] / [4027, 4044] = -1.2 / 10.4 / 11.4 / 11.4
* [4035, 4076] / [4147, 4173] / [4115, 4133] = 0.9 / 11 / 10.8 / 11.5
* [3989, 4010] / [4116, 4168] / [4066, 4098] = 0.7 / 10.6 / 10.7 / 11.3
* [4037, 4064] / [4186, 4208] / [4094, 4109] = 3.0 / 10.9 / 8.74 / 11.1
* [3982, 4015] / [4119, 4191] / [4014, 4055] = -2.1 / 10.4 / 11.2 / 11.2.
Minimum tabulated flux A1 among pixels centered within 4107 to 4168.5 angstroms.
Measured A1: 8.1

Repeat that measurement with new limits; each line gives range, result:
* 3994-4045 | 9.544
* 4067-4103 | 9.204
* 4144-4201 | 9.913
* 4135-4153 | 10.29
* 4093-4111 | 7.814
